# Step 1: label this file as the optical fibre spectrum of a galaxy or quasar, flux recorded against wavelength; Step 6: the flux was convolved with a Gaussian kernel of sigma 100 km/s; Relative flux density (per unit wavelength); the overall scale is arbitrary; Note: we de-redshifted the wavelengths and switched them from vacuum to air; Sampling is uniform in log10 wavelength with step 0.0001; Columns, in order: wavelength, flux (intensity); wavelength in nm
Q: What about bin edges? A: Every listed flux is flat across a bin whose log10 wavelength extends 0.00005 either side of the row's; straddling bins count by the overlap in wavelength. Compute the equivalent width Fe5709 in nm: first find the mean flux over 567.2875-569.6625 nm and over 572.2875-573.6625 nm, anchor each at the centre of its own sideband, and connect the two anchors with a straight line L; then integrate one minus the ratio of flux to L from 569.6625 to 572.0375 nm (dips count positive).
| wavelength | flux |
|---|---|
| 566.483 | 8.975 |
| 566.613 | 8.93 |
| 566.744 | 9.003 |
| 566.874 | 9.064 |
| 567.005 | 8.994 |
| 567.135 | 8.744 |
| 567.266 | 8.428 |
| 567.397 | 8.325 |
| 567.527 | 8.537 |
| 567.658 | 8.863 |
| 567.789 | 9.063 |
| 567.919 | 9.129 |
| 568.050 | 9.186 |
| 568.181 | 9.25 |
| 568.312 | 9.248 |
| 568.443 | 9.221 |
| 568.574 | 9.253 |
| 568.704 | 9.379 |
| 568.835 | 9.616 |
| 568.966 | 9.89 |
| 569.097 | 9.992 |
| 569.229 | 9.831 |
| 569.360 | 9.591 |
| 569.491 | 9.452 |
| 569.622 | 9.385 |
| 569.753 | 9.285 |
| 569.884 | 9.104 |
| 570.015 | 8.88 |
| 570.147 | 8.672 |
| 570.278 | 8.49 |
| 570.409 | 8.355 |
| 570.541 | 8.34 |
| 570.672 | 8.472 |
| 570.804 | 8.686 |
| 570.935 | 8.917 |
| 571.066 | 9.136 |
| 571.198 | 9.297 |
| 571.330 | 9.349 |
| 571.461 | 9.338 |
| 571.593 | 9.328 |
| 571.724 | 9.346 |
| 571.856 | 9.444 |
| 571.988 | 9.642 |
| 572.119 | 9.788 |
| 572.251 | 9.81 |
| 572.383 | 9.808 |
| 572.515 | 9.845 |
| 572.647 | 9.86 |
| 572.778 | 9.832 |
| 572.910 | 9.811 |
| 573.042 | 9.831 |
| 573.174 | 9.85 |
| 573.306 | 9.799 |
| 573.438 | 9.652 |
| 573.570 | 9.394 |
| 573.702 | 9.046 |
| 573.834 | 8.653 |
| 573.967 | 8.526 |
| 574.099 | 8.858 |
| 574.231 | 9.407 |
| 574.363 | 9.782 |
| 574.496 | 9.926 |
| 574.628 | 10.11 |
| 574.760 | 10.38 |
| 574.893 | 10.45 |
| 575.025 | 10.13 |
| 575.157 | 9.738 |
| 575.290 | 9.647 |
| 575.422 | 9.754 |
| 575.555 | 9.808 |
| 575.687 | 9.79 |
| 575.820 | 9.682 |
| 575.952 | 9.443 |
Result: 0.13 nm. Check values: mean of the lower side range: 9.27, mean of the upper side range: 9.76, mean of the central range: 9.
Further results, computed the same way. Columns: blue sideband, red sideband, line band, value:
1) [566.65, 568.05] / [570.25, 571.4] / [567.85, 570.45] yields -0.13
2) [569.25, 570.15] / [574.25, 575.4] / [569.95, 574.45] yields 0.16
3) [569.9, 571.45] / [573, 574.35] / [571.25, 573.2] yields -0.13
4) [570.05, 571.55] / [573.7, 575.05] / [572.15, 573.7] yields -0.08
